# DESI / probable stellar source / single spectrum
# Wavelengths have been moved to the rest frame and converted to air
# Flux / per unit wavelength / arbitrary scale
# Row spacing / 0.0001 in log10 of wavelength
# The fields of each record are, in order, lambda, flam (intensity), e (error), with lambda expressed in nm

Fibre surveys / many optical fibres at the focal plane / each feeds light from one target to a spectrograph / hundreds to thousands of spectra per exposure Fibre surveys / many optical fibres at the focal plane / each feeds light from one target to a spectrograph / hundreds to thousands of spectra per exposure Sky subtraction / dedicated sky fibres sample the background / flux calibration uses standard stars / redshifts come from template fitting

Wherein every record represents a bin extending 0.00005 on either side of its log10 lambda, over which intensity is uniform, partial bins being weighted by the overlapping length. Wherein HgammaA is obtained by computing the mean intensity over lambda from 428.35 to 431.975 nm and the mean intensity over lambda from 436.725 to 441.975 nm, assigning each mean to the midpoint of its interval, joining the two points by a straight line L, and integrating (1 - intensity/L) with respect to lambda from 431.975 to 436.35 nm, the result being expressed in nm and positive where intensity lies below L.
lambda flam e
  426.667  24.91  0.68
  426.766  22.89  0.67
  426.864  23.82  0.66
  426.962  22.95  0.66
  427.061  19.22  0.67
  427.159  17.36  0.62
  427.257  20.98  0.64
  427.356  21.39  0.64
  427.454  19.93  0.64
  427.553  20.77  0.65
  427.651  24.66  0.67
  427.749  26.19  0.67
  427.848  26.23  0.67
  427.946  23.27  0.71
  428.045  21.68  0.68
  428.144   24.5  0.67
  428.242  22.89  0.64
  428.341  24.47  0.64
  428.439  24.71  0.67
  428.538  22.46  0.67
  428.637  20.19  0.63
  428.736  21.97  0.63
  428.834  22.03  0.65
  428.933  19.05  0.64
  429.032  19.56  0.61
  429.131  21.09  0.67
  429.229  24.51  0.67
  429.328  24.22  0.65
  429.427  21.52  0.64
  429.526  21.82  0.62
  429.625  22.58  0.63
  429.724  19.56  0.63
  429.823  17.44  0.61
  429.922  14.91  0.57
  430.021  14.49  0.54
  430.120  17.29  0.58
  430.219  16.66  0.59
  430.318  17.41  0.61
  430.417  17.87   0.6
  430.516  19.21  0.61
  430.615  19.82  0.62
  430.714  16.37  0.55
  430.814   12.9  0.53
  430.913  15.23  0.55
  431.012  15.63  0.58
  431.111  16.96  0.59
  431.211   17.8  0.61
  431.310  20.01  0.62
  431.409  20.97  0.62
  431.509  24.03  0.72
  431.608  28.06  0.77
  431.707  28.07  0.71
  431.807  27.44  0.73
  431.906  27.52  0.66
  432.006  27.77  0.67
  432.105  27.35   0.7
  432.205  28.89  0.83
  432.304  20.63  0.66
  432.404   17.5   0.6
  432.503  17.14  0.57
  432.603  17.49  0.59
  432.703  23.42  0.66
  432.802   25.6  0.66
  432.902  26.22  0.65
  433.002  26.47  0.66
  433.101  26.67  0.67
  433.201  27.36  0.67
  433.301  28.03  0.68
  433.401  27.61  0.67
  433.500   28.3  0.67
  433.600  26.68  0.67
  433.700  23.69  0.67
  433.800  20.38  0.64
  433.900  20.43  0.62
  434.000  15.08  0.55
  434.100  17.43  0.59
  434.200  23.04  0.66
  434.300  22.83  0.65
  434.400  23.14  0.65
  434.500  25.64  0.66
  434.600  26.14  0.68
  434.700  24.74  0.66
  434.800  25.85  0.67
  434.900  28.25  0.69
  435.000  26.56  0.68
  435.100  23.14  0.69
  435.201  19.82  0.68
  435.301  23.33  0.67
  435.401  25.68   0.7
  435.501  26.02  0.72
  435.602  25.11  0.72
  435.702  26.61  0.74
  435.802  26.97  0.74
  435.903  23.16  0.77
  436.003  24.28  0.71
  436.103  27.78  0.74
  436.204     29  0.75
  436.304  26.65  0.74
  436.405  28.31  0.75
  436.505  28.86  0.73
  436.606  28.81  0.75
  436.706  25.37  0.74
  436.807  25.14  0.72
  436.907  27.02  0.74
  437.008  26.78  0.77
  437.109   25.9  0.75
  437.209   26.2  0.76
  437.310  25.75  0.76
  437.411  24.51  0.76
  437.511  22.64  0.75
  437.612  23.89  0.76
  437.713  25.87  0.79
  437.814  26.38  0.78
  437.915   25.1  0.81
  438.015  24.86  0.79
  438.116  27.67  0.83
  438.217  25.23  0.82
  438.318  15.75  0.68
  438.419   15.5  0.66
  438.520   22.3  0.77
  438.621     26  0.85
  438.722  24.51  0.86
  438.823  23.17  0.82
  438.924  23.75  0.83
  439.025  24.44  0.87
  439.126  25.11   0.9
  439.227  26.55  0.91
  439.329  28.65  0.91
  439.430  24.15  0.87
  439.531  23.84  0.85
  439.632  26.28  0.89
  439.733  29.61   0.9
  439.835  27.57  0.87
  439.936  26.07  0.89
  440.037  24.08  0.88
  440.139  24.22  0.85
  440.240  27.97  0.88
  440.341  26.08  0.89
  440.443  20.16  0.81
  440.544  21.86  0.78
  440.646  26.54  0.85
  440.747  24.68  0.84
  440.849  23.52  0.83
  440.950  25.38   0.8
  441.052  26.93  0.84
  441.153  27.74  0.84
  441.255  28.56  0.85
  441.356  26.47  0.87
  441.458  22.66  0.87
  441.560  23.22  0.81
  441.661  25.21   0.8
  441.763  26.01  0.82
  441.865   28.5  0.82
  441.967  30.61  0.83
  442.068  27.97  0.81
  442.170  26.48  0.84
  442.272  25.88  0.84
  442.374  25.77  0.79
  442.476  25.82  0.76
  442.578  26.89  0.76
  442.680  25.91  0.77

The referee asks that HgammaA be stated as -0.381 nm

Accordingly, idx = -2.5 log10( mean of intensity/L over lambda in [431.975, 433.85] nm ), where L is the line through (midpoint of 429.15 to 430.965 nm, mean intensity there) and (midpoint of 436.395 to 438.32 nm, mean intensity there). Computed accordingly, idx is -0.15 mag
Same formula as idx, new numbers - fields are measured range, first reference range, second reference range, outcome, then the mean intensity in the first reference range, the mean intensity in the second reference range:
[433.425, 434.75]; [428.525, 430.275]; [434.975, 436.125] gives 0.03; 20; 24.8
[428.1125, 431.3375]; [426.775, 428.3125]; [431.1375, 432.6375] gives 0.17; 22.4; 23.3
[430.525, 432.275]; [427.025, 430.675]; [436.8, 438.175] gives 0.02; 20.9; 25.6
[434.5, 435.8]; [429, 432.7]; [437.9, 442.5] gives -0.12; 20.5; 25.2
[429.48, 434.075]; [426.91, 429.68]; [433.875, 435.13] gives 0.06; 22.2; 23.3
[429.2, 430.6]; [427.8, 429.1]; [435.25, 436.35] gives 0.20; 22.5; 25.9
